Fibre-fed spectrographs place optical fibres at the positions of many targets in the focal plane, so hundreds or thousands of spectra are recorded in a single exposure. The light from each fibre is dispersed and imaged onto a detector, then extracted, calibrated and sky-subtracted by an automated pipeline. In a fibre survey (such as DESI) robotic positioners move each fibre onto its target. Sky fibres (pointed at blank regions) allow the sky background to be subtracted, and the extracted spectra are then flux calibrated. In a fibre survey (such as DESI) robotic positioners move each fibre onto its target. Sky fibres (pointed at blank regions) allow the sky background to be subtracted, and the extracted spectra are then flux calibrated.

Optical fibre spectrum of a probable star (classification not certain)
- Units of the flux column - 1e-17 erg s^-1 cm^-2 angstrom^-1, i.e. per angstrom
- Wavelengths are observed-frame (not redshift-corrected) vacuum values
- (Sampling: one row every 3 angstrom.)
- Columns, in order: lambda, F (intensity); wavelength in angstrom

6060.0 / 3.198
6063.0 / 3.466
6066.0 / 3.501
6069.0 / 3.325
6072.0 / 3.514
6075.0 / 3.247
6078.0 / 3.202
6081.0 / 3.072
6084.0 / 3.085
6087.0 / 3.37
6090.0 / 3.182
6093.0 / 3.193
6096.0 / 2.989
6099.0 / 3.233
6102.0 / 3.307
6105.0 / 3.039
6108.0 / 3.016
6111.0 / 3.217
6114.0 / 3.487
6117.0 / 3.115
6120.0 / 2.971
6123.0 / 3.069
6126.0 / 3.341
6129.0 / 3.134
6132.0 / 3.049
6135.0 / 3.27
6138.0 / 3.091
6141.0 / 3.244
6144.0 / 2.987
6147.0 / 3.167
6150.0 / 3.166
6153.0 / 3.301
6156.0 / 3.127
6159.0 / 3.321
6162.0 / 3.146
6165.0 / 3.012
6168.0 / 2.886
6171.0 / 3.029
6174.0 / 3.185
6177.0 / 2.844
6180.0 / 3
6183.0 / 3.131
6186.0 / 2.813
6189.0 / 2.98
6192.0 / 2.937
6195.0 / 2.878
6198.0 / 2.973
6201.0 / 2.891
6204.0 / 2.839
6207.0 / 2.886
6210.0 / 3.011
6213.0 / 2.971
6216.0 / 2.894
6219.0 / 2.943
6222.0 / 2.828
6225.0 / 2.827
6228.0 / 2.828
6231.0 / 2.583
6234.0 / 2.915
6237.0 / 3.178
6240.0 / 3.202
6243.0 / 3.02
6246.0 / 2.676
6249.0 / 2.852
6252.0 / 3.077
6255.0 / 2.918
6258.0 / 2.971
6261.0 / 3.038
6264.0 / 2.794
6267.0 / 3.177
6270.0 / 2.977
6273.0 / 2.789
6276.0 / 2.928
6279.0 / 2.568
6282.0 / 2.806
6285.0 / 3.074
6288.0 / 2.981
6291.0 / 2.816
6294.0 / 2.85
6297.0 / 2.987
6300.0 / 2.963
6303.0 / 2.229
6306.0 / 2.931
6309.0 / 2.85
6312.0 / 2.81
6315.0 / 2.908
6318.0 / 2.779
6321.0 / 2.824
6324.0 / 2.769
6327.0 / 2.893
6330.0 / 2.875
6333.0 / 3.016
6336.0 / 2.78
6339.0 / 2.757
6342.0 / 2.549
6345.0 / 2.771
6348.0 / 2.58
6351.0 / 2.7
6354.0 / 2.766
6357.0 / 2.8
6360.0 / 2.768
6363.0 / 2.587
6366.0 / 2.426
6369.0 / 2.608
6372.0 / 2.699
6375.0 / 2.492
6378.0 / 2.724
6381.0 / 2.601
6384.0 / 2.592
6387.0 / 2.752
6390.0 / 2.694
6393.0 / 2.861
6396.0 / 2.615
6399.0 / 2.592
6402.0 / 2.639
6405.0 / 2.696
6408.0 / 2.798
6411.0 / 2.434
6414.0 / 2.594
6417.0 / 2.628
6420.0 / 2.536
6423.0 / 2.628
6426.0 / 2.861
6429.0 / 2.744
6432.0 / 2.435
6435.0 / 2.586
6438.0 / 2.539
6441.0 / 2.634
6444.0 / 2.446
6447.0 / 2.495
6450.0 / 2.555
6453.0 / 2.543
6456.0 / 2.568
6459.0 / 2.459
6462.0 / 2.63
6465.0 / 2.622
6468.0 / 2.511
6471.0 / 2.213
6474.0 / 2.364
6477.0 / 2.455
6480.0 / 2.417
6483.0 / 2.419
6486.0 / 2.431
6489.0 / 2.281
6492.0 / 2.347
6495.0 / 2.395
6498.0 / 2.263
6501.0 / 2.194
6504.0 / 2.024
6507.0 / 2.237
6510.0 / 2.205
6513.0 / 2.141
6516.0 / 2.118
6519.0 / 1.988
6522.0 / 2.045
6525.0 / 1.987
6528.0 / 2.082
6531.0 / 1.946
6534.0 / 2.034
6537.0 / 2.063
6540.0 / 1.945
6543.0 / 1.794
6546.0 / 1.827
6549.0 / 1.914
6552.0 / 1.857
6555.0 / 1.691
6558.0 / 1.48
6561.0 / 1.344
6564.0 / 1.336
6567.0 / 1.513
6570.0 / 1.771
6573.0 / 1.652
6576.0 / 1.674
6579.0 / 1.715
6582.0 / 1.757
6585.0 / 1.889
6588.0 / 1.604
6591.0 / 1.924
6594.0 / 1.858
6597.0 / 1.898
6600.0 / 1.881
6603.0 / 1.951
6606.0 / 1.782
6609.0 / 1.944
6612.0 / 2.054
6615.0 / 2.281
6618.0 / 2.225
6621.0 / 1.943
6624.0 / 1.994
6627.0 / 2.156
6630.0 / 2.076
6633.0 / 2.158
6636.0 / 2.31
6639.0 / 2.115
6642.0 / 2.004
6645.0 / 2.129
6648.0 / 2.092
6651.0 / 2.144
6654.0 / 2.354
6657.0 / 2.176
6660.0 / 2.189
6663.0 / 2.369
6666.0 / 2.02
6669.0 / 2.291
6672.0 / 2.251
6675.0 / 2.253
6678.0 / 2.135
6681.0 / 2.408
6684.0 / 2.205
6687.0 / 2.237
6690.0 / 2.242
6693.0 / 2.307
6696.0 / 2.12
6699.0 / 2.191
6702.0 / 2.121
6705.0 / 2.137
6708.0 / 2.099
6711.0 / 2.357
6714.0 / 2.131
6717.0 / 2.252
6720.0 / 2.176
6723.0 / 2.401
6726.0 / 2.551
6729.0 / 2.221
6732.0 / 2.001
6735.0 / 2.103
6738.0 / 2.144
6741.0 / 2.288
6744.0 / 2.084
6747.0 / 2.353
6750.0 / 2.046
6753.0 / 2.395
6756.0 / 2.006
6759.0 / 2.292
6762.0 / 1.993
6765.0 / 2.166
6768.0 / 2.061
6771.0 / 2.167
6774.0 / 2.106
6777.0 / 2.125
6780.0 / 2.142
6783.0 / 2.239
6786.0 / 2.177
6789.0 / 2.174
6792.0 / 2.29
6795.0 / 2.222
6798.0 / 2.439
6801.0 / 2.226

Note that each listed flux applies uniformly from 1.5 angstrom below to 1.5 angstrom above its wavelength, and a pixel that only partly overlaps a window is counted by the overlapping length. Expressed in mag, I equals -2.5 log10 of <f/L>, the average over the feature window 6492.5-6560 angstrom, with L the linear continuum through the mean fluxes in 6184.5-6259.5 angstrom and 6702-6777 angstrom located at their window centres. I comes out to 0.23 mag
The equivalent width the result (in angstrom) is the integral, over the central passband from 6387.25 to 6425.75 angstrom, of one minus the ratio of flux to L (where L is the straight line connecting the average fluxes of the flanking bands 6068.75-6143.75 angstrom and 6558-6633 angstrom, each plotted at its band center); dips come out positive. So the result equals -4.8 angstrom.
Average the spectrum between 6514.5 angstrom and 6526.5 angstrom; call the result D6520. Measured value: 2.03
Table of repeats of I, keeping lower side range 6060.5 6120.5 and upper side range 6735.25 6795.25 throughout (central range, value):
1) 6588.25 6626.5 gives 0.22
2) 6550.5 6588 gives 0.45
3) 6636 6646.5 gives 0.12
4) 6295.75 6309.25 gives 0.04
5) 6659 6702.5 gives 0.04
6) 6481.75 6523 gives 0.16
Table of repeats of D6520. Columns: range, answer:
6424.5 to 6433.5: 2.68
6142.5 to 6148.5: 3.08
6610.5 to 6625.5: 2.1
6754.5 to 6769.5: 2.1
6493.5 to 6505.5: 2.22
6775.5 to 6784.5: 2.17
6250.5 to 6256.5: 3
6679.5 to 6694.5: 2.28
